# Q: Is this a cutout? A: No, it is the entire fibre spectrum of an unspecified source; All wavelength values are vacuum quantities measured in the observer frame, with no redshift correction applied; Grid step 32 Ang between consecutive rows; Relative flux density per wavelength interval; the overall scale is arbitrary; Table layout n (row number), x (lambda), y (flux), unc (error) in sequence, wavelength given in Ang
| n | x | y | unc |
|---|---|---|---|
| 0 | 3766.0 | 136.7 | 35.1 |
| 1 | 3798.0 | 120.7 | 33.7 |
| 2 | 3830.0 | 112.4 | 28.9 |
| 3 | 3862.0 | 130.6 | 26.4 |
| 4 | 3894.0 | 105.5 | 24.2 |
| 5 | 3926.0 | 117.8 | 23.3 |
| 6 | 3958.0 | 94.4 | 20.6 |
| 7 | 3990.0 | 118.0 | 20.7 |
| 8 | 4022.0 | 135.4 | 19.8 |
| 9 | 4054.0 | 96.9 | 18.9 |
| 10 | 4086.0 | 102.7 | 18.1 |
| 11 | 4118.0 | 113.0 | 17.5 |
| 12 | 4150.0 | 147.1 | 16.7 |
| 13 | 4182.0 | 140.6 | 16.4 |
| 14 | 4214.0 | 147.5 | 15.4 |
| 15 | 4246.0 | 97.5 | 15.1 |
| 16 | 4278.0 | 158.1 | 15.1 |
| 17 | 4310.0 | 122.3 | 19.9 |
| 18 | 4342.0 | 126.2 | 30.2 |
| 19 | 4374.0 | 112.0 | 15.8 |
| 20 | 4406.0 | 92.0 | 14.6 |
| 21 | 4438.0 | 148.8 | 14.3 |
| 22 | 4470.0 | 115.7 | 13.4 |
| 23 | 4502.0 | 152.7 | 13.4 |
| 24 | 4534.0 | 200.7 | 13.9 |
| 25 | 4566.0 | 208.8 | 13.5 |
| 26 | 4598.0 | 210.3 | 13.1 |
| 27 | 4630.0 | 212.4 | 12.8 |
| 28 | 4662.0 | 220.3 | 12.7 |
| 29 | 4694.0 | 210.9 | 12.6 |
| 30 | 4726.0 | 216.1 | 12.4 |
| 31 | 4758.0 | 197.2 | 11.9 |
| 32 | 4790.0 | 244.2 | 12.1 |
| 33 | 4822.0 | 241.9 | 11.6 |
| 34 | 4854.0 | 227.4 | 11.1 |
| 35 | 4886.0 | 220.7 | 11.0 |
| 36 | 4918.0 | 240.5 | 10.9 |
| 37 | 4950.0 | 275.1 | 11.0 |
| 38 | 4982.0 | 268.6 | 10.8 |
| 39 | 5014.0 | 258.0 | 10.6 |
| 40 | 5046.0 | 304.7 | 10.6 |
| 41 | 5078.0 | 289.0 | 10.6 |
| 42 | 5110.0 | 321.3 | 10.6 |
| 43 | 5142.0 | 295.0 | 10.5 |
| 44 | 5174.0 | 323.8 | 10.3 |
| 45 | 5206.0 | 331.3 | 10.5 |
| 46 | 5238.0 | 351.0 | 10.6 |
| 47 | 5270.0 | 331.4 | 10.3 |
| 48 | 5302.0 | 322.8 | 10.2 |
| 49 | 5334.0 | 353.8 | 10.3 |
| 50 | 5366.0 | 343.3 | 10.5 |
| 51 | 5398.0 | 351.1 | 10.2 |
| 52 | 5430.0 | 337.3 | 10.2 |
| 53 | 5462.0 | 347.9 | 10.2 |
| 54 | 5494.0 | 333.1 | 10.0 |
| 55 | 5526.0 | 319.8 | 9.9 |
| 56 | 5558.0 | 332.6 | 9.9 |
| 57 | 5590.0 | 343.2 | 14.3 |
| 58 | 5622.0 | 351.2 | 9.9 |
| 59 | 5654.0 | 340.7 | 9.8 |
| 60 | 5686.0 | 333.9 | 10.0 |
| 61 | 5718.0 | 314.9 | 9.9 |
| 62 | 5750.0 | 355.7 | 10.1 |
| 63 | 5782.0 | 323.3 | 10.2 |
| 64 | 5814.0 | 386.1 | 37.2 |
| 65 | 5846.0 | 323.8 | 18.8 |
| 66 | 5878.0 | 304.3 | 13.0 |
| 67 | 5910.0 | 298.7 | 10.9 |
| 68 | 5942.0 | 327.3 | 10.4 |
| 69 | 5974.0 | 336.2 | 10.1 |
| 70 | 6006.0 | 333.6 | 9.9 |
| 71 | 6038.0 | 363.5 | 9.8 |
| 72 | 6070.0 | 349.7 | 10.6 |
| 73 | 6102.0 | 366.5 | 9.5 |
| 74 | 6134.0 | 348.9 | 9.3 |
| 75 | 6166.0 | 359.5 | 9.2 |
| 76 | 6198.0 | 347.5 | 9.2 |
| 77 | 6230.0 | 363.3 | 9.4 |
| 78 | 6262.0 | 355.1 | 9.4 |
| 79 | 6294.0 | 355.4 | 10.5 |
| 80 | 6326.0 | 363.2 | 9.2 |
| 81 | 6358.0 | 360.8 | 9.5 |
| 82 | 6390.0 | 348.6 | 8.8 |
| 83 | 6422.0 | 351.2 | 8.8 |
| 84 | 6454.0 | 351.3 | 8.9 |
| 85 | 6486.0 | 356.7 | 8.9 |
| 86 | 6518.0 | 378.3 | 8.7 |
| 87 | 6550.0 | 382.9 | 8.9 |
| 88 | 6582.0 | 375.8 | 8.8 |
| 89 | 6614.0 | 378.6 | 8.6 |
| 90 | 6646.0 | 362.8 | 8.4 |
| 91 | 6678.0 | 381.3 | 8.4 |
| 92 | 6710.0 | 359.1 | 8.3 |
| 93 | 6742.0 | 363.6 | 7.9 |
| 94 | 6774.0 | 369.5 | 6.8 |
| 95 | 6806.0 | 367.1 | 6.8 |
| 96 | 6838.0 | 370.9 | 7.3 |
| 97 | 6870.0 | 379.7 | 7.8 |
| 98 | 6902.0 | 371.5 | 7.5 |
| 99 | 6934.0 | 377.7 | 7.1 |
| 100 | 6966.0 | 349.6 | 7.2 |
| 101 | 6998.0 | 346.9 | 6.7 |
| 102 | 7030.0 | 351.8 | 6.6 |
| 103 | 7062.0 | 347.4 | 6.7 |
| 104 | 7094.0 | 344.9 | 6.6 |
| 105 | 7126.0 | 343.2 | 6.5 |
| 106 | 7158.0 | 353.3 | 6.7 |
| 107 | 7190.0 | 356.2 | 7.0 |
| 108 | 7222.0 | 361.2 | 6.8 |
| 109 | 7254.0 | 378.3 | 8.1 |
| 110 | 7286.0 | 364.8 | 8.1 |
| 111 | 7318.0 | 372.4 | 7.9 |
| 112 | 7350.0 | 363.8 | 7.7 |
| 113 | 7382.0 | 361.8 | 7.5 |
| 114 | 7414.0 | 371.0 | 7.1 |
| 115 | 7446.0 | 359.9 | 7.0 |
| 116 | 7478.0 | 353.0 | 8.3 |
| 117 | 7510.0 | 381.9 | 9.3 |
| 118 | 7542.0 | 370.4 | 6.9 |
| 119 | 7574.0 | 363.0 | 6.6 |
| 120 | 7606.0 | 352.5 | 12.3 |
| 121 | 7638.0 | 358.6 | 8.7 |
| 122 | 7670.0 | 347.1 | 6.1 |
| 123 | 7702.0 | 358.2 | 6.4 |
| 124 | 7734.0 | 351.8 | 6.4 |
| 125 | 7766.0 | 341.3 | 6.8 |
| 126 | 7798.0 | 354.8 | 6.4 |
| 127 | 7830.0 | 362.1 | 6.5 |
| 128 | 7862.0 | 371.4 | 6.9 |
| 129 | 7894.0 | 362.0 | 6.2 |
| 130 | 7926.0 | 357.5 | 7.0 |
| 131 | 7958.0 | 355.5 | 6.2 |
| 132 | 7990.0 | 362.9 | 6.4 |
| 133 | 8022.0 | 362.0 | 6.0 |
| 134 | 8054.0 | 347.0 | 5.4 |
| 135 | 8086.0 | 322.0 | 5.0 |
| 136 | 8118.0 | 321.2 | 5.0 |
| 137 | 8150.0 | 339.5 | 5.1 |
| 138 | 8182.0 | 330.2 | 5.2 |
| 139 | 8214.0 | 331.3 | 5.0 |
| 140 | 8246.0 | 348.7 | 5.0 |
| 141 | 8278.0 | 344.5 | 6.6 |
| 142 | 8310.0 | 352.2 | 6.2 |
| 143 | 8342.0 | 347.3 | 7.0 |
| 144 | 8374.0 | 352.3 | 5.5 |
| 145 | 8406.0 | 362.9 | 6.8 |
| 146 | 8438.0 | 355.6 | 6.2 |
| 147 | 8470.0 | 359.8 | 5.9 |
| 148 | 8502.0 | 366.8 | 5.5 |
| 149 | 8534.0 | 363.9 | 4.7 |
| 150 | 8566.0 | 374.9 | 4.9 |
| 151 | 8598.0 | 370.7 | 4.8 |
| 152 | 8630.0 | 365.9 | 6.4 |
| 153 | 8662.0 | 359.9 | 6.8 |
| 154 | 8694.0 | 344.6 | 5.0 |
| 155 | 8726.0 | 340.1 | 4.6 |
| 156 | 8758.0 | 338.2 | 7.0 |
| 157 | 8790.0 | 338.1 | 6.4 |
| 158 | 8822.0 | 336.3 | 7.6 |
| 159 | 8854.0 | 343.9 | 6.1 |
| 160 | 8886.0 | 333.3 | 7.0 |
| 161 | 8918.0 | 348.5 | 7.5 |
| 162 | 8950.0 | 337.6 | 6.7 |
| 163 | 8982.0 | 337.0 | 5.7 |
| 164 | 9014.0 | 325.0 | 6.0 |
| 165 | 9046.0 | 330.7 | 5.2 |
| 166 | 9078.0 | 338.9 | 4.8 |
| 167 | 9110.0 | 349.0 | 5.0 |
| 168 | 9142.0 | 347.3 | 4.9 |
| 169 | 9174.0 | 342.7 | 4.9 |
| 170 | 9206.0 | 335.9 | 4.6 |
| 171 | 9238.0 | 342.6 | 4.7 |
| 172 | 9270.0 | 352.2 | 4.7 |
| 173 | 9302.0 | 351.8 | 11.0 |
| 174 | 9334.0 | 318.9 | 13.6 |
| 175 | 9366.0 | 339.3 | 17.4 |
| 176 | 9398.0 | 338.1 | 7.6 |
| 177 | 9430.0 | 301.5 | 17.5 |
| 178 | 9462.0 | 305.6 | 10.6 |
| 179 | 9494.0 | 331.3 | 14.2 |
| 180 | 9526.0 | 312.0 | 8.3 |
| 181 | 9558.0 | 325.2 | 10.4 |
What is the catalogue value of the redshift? 0.14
